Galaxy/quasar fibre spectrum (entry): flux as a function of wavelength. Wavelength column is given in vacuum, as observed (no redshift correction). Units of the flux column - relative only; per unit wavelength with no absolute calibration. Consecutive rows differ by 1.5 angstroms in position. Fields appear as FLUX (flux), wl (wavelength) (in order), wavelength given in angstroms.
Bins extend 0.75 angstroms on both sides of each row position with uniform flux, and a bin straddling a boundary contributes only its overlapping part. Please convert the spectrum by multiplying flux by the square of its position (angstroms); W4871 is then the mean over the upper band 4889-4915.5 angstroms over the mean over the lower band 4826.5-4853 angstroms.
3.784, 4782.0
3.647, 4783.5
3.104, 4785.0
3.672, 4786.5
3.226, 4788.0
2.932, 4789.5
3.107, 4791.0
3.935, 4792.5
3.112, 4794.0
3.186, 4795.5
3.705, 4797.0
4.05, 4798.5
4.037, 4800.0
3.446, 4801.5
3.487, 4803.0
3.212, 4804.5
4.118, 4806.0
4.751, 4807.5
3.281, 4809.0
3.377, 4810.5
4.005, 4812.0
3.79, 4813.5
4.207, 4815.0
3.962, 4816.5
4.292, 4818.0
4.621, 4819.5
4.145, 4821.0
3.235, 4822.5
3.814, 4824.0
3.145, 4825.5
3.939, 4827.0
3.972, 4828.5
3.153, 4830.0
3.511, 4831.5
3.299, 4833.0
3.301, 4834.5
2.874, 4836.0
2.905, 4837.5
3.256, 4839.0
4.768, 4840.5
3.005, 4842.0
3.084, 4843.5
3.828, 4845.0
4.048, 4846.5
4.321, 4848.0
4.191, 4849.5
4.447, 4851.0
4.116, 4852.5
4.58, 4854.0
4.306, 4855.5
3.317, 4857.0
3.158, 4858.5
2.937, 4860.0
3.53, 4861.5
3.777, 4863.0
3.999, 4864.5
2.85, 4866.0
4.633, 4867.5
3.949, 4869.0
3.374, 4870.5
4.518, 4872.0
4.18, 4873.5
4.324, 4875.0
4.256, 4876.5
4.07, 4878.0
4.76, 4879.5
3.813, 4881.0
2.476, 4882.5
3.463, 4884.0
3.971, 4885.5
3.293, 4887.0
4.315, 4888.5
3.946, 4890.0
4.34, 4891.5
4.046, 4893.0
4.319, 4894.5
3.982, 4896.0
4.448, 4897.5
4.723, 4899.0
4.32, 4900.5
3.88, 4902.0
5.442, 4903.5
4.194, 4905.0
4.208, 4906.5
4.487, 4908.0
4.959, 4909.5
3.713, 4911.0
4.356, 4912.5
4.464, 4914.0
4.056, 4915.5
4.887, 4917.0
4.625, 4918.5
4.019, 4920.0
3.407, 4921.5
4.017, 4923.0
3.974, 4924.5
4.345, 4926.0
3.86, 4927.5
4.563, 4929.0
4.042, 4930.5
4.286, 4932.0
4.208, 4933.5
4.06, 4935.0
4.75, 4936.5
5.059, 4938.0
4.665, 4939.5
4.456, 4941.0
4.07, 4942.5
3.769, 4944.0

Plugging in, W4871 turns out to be 1.21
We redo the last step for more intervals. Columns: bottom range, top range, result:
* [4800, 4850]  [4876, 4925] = 1.16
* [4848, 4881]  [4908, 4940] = 1.11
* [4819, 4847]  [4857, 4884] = 1.08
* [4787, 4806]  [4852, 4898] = 1.16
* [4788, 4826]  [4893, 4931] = 1.21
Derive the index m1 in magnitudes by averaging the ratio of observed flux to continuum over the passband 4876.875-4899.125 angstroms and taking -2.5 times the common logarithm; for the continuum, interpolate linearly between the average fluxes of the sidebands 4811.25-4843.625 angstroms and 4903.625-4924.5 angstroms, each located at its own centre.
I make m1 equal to 0.03 mag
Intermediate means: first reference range 3.66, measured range 3.98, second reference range 4.29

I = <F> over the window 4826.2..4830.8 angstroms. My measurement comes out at 3.68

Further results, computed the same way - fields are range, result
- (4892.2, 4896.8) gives 4.12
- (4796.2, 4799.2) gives 3.86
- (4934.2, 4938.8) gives 4.62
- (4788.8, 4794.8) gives 3.27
